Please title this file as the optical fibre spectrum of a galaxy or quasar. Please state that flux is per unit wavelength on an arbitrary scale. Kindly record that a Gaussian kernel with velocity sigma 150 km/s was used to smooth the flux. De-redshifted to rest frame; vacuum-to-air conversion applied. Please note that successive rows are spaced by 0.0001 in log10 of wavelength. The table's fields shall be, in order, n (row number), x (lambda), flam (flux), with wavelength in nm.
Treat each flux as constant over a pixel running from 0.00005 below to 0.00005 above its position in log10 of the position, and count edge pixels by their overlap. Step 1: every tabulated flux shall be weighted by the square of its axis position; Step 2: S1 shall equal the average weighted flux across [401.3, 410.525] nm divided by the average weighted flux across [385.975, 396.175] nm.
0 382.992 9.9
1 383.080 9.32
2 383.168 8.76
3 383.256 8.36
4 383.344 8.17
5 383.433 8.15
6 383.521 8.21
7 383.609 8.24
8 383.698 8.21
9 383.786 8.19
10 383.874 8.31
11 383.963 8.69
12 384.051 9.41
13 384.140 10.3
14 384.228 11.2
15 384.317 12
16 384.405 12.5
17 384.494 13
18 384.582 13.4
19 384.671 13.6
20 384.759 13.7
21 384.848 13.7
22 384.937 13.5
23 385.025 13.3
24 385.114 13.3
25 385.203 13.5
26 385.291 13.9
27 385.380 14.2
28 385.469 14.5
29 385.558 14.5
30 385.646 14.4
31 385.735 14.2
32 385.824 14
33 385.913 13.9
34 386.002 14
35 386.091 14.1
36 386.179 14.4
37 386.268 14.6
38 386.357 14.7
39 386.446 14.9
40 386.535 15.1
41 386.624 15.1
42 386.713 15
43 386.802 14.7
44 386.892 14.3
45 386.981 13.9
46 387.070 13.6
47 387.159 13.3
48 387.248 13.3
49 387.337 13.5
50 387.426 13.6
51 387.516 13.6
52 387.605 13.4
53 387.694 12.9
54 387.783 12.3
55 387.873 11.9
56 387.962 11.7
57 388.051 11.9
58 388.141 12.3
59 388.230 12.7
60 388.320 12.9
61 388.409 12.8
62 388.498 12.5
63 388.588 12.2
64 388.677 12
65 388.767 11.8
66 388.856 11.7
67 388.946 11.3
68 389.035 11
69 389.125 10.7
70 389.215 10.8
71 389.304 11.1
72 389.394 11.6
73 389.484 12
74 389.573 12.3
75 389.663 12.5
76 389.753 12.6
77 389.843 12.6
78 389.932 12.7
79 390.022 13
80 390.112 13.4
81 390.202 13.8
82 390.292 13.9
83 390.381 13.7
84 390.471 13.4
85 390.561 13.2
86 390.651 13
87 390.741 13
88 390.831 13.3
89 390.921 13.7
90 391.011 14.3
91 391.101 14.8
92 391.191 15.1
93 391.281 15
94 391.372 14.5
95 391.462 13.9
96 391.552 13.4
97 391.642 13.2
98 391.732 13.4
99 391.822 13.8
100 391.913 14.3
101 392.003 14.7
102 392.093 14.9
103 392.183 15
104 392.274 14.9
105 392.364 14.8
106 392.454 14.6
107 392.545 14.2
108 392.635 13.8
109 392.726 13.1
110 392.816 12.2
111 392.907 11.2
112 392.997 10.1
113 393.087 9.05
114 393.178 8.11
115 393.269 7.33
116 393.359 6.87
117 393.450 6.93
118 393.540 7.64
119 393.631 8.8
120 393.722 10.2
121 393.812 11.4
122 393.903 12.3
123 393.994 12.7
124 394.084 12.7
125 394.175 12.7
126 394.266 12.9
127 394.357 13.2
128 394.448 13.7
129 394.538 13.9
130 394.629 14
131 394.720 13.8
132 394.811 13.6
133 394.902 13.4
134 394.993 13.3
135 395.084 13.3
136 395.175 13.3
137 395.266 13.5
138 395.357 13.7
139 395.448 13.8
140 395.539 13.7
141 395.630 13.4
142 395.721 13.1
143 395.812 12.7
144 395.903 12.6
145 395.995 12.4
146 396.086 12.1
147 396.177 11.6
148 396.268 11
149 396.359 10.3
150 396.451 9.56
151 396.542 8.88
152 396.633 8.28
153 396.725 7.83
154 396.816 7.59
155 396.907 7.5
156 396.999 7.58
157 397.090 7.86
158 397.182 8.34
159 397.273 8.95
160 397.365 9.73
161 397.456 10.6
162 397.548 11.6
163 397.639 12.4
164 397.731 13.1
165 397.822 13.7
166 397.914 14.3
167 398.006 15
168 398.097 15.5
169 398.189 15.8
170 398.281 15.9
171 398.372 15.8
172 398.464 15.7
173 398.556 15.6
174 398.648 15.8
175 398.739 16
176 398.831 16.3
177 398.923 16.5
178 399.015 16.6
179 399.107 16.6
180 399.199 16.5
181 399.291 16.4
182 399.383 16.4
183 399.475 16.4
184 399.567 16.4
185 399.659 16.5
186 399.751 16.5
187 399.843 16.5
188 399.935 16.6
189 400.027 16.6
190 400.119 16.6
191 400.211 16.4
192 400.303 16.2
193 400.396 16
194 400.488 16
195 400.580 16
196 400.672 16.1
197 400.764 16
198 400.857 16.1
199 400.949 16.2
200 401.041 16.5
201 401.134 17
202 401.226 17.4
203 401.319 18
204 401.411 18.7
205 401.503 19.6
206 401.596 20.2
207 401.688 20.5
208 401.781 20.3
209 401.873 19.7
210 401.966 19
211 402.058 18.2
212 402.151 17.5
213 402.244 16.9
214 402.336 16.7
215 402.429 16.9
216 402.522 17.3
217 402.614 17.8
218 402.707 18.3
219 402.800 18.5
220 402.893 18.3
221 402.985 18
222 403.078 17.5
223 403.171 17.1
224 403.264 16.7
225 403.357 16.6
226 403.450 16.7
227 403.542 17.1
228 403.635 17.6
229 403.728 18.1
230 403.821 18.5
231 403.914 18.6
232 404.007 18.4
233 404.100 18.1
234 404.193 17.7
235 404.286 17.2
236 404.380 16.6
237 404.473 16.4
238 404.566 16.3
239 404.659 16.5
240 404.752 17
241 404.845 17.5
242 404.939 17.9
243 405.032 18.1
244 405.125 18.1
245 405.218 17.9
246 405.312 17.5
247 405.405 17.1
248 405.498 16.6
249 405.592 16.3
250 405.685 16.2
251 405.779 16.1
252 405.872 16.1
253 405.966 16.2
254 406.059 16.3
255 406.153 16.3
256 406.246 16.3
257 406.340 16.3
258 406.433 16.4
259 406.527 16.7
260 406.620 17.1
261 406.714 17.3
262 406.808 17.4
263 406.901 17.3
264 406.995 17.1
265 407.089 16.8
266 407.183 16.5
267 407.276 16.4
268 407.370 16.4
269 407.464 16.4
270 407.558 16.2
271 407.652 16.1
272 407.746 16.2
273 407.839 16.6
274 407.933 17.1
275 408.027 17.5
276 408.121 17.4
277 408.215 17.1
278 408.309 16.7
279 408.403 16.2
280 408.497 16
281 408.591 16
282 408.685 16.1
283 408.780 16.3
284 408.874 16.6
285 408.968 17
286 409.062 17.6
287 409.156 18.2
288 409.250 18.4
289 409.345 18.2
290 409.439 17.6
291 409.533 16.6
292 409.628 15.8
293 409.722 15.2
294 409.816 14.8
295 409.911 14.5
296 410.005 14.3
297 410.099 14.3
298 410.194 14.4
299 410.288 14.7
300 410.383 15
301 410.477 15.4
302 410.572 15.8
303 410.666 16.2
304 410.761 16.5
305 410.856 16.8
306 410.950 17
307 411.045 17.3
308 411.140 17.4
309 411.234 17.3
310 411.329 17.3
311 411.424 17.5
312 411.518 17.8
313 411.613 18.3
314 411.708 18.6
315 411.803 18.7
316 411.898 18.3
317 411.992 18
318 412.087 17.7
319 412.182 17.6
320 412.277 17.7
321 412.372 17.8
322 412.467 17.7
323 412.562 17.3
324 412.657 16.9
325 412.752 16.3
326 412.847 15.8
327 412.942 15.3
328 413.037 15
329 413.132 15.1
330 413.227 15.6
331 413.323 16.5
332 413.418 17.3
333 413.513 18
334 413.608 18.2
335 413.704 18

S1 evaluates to 1.43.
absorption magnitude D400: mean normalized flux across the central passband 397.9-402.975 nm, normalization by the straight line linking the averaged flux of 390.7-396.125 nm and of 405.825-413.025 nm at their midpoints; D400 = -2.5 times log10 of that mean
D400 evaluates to -0.171 mag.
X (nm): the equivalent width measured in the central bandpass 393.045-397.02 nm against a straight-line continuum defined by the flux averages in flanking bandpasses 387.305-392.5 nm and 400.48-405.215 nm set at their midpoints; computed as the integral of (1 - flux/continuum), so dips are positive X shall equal 0.95 nm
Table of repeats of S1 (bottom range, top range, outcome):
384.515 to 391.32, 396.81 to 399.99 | 1.12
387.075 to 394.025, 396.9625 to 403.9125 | 1.36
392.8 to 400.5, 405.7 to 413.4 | 1.38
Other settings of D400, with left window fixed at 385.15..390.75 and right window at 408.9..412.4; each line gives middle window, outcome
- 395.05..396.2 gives 0.107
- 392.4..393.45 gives 0.276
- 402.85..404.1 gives -0.131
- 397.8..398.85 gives -0.046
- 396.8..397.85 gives 0.425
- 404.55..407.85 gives -0.046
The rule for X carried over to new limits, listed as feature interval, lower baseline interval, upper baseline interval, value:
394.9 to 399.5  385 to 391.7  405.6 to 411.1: 0.57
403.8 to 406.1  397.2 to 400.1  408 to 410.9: -0.21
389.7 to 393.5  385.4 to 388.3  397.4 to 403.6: 0.47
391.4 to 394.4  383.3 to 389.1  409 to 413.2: 0.35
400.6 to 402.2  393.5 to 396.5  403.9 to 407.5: -0.30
